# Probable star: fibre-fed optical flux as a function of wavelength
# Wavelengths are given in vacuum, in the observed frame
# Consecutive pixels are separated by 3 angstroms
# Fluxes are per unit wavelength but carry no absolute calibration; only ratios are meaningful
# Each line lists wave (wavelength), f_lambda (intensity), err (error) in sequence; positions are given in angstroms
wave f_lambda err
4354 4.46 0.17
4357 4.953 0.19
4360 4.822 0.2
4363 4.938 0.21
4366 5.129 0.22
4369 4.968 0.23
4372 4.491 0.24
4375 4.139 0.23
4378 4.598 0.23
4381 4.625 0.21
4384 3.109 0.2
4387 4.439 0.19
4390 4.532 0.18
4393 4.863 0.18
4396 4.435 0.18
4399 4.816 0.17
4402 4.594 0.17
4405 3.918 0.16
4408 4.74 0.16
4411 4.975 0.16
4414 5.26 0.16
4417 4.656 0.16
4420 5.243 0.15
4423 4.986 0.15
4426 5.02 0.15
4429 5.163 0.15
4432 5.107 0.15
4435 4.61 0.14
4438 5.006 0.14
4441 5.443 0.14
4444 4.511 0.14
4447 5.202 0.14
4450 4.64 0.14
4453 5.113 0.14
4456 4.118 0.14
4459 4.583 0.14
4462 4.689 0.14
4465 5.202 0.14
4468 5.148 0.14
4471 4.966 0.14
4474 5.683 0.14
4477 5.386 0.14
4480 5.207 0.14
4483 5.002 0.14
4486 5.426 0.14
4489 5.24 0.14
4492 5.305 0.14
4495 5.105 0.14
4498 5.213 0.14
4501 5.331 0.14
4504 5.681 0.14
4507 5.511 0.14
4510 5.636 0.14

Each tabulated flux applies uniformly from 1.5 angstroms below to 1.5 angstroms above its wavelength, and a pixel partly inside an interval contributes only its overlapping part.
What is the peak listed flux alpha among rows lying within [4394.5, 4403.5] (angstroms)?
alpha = 4.816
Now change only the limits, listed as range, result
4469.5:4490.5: 5.683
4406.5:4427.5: 5.26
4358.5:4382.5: 5.129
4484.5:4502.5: 5.426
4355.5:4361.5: 4.953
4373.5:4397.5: 4.863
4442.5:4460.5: 5.202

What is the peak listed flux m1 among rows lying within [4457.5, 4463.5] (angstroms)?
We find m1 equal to 4.689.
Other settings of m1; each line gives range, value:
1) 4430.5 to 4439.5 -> 5.107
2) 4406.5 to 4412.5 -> 4.975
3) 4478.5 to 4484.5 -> 5.207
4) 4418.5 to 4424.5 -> 5.243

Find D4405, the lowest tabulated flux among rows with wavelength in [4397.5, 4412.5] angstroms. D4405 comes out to 3.918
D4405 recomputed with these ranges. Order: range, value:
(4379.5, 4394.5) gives 3.109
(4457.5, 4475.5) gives 4.583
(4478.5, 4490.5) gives 5.002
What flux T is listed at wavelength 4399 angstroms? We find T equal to 4.816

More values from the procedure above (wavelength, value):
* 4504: 5.681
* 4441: 5.443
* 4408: 4.74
